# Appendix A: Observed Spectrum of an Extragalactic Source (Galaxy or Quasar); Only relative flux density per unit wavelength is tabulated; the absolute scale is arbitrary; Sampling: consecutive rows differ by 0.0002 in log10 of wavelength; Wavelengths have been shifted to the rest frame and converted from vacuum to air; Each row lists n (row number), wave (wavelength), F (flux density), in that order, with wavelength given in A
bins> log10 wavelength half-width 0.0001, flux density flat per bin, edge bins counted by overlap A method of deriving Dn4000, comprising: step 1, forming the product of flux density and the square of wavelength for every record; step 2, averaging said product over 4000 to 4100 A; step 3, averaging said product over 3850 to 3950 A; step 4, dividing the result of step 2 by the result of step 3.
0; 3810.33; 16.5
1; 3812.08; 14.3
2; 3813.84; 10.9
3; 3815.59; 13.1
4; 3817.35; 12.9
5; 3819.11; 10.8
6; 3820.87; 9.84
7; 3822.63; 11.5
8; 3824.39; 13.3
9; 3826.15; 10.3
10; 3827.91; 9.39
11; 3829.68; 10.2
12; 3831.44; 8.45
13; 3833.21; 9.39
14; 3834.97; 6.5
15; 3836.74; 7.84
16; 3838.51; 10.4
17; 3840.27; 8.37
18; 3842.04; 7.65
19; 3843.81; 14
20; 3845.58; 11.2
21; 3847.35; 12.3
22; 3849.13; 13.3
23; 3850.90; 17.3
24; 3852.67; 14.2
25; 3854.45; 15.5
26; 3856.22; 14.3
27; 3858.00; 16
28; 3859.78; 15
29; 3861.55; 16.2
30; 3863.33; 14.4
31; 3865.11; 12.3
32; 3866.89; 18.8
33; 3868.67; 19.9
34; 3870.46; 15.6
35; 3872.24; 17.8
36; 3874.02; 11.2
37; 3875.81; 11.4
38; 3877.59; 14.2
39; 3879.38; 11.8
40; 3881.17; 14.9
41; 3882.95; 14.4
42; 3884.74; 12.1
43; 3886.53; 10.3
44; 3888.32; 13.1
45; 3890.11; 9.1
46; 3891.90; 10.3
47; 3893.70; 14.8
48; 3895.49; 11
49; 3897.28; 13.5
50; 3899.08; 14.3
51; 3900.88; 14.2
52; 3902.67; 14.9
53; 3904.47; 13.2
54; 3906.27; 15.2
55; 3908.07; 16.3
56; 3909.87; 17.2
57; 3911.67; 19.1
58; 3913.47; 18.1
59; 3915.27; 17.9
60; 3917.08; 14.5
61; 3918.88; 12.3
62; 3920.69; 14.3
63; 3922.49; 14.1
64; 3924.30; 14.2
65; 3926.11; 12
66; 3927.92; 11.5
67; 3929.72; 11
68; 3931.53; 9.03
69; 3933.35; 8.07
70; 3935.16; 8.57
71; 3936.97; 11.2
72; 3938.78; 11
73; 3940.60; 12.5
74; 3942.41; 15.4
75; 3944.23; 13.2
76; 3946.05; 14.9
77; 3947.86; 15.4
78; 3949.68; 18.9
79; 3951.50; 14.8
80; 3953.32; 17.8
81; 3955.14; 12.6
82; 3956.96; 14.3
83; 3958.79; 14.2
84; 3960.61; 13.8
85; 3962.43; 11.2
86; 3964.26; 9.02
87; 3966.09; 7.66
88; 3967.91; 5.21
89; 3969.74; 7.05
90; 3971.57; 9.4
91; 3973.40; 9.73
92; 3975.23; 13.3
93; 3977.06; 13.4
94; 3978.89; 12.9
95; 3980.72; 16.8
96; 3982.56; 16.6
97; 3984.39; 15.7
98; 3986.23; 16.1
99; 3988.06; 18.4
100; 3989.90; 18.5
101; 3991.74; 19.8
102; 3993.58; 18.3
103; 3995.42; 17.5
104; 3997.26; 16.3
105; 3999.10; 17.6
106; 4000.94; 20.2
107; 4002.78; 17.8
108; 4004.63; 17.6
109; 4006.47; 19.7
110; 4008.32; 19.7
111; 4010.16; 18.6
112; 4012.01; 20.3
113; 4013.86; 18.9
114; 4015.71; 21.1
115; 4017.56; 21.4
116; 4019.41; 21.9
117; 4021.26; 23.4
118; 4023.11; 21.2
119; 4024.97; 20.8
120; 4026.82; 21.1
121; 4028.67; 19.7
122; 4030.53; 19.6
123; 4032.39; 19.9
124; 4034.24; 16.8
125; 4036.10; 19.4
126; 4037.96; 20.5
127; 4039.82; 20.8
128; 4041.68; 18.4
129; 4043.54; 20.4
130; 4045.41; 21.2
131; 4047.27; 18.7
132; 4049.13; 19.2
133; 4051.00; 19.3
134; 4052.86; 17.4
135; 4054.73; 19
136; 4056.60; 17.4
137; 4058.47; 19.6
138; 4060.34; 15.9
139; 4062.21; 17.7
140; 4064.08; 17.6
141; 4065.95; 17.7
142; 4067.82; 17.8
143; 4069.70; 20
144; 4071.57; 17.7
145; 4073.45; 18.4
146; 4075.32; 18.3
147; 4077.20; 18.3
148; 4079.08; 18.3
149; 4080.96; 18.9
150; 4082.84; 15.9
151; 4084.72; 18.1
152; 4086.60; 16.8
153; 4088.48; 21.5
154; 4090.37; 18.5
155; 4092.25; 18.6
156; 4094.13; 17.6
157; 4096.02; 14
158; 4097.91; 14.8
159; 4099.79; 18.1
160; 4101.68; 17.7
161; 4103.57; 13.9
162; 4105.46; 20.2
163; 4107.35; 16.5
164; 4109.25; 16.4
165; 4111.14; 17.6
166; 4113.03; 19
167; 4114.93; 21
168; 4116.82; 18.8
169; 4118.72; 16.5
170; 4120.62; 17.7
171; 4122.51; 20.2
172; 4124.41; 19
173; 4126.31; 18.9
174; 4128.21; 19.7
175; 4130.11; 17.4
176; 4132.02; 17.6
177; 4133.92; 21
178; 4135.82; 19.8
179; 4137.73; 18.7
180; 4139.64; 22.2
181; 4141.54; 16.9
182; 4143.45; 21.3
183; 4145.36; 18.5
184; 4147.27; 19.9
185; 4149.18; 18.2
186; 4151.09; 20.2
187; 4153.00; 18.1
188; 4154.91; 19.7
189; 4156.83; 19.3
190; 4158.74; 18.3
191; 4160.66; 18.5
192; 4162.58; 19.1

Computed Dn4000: 1.46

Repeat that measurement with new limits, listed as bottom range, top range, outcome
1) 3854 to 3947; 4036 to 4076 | 1.47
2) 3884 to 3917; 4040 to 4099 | 1.40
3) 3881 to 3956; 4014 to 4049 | 1.58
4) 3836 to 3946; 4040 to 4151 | 1.52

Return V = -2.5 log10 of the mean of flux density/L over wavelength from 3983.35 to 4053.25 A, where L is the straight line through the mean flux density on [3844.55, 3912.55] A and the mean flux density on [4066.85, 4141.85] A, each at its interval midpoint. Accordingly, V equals -0.157 mag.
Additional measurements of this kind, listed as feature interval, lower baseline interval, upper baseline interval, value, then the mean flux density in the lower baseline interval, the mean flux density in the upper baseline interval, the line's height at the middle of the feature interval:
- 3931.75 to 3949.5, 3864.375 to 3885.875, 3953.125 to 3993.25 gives 0.11 mag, 14.5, 13.3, 13.7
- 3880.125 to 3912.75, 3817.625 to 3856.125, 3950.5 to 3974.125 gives -0.22 mag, 11.1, 11.3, 11.2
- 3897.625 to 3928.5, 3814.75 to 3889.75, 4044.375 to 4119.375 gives -0.06 mag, 12.6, 18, 14.1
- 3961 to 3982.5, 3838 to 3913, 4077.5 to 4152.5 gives 0.40 mag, 13.9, 18.4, 15.7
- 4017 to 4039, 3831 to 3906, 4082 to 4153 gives -0.24 mag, 13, 18.3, 16.4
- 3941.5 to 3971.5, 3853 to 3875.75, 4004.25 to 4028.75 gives 0.40 mag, 15.4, 20.5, 18.5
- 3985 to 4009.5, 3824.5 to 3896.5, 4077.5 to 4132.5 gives -0.17 mag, 12.6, 17.9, 15.6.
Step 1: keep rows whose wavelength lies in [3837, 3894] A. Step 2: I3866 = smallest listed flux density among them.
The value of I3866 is 7.65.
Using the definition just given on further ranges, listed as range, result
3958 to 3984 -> 5.21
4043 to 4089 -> 15.9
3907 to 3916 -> 16.3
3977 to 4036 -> 12.9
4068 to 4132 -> 13.9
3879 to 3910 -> 9.1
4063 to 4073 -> 17.6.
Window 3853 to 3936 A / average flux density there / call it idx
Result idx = 13.9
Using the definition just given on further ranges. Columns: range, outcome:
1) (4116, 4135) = 18.7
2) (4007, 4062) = 19.7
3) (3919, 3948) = 12.2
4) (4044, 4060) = 18.9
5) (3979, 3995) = 17.3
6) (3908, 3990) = 13.4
